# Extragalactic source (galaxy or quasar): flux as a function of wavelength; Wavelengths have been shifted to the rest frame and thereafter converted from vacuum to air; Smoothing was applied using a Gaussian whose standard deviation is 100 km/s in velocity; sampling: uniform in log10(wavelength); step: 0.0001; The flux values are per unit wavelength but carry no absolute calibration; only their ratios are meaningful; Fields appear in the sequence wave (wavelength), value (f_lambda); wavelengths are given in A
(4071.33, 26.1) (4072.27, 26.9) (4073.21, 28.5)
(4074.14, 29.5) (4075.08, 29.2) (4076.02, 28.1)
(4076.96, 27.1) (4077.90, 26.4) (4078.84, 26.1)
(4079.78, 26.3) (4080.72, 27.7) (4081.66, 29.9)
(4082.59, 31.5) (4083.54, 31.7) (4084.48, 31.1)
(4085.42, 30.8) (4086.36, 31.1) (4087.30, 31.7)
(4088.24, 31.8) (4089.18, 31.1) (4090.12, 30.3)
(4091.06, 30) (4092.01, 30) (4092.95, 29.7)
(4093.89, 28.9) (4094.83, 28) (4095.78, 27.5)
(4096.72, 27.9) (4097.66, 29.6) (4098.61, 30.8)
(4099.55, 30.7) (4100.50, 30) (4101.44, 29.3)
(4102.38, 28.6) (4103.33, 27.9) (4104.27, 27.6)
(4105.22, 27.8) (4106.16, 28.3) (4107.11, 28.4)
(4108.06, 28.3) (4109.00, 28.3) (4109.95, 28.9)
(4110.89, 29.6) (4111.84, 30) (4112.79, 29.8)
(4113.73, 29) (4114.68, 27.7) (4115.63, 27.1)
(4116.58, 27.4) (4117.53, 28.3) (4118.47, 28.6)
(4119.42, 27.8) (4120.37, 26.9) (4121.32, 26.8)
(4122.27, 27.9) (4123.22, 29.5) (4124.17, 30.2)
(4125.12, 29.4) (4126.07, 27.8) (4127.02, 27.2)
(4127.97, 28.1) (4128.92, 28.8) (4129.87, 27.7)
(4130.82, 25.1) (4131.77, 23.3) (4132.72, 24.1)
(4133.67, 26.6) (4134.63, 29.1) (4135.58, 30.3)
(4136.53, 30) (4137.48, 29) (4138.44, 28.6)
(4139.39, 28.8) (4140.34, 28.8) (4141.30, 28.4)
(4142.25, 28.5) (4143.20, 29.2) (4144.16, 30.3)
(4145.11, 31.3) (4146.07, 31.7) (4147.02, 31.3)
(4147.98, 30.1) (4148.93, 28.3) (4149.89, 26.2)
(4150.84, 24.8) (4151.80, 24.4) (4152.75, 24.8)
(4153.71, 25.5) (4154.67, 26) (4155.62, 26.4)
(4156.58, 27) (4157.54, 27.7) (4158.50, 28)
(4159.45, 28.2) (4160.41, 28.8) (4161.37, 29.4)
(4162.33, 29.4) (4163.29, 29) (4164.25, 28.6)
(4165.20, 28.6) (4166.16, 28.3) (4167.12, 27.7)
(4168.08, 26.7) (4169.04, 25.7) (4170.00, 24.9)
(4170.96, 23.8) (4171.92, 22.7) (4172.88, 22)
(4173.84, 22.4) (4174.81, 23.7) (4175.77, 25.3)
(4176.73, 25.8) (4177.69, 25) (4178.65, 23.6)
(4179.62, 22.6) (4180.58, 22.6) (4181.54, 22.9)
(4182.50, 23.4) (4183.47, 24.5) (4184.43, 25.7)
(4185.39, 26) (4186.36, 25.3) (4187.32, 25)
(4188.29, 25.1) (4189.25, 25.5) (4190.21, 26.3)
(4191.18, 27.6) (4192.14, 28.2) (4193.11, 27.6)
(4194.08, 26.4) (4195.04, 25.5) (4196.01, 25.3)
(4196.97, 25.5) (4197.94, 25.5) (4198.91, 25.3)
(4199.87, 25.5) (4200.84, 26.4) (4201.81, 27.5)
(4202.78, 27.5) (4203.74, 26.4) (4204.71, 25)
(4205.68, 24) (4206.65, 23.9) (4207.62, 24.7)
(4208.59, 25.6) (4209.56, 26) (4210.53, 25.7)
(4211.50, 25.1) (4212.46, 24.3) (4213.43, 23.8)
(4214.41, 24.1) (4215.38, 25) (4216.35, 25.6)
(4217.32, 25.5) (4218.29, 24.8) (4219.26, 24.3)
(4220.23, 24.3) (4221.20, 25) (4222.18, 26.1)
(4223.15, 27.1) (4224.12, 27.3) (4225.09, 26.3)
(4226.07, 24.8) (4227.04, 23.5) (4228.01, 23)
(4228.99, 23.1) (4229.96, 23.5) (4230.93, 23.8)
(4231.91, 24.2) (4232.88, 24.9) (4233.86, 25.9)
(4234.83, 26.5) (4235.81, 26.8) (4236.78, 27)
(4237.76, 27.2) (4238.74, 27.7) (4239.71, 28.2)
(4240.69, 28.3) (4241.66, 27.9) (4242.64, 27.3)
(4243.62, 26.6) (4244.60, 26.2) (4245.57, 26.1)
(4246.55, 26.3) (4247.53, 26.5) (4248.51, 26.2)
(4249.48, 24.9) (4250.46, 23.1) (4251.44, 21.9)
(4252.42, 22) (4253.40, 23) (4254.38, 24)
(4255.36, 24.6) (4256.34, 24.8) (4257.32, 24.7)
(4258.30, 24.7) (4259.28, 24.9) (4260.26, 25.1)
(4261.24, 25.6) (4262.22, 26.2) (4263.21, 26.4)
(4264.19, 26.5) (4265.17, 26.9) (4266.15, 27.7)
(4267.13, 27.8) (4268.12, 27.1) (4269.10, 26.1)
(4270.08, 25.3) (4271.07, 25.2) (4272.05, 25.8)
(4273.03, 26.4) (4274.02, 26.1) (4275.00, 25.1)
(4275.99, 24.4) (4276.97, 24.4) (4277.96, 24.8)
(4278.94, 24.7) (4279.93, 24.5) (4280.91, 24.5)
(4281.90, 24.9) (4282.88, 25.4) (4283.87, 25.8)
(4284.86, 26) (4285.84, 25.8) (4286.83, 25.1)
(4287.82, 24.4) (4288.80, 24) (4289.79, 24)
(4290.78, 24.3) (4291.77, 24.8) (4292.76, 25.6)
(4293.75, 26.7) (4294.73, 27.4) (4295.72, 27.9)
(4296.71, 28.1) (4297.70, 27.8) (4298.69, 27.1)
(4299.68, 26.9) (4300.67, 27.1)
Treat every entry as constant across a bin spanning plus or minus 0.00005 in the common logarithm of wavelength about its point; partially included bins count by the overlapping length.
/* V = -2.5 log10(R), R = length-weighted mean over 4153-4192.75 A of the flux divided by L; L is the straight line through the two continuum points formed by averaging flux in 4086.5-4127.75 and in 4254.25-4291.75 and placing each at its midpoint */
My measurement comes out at 0.067 mag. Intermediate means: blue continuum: 28.9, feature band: 25.9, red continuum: 25.4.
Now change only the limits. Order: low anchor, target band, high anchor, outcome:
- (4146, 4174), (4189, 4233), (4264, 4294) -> 0.040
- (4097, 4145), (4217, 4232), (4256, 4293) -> 0.068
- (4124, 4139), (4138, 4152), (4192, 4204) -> -0.051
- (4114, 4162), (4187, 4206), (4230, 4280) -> 0.029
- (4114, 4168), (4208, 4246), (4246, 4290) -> 0.021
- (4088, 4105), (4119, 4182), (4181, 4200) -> 0.005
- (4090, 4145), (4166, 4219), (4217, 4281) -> 0.067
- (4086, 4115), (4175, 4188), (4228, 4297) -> 0.126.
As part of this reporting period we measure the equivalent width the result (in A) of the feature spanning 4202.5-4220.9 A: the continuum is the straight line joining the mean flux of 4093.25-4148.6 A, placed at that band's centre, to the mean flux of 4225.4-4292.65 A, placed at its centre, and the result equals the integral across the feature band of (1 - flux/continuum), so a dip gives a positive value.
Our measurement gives 1.02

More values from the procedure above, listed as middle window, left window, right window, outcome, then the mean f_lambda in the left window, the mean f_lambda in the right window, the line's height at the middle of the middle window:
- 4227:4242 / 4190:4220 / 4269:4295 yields -0.2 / 25.6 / 25.2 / 25.4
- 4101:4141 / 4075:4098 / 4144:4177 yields 0.1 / 29.3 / 27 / 28.2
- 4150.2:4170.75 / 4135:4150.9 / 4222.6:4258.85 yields 1.1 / 29.3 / 25.4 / 28.6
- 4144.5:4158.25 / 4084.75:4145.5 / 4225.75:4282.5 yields 0.2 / 28.8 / 25.4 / 27.9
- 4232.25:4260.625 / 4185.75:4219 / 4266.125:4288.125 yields -0.1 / 25.6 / 25.5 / 25.5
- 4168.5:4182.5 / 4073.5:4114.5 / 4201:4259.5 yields 1.6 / 29.2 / 25.3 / 26.9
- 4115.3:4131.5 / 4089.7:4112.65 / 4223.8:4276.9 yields 0.4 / 29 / 25.6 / 28.5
